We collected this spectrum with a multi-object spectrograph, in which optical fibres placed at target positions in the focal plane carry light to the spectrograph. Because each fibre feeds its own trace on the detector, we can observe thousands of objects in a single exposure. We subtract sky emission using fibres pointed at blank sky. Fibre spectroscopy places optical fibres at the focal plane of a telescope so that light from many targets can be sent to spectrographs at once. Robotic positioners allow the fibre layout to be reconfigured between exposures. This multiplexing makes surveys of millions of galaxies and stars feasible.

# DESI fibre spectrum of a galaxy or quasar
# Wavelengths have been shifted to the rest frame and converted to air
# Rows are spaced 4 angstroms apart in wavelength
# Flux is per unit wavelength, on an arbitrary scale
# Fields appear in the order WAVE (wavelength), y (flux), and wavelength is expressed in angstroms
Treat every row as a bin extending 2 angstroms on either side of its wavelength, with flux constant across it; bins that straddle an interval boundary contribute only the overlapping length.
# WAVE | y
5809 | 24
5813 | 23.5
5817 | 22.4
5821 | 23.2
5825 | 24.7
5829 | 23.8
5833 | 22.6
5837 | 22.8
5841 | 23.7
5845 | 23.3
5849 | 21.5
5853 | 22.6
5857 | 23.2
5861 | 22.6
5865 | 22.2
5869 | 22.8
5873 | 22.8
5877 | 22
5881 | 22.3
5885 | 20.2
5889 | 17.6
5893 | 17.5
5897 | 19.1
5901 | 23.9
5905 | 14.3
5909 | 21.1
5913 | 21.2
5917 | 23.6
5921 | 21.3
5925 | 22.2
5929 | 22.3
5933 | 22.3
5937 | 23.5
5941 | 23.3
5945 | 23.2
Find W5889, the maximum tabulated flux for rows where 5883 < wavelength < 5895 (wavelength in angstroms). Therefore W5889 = 20.2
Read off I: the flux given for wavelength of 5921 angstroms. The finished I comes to 21.3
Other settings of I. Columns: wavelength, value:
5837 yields 22.8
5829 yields 23.8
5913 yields 21.2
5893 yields 17.5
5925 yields 22.2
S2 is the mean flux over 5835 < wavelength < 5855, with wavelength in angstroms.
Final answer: 22.8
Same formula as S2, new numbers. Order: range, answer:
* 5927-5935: 22.3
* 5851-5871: 22.7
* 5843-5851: 22.4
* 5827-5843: 23.2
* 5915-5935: 22.3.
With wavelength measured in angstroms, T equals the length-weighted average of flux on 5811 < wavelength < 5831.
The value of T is 23.5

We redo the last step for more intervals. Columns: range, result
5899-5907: 19.1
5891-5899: 18.3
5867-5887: 22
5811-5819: 22.9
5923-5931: 22.2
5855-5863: 22.9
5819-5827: 23.9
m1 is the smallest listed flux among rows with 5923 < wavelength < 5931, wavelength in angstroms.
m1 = 22.2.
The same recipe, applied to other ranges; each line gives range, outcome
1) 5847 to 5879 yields 21.5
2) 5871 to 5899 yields 17.5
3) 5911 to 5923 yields 21.2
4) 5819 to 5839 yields 22.6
